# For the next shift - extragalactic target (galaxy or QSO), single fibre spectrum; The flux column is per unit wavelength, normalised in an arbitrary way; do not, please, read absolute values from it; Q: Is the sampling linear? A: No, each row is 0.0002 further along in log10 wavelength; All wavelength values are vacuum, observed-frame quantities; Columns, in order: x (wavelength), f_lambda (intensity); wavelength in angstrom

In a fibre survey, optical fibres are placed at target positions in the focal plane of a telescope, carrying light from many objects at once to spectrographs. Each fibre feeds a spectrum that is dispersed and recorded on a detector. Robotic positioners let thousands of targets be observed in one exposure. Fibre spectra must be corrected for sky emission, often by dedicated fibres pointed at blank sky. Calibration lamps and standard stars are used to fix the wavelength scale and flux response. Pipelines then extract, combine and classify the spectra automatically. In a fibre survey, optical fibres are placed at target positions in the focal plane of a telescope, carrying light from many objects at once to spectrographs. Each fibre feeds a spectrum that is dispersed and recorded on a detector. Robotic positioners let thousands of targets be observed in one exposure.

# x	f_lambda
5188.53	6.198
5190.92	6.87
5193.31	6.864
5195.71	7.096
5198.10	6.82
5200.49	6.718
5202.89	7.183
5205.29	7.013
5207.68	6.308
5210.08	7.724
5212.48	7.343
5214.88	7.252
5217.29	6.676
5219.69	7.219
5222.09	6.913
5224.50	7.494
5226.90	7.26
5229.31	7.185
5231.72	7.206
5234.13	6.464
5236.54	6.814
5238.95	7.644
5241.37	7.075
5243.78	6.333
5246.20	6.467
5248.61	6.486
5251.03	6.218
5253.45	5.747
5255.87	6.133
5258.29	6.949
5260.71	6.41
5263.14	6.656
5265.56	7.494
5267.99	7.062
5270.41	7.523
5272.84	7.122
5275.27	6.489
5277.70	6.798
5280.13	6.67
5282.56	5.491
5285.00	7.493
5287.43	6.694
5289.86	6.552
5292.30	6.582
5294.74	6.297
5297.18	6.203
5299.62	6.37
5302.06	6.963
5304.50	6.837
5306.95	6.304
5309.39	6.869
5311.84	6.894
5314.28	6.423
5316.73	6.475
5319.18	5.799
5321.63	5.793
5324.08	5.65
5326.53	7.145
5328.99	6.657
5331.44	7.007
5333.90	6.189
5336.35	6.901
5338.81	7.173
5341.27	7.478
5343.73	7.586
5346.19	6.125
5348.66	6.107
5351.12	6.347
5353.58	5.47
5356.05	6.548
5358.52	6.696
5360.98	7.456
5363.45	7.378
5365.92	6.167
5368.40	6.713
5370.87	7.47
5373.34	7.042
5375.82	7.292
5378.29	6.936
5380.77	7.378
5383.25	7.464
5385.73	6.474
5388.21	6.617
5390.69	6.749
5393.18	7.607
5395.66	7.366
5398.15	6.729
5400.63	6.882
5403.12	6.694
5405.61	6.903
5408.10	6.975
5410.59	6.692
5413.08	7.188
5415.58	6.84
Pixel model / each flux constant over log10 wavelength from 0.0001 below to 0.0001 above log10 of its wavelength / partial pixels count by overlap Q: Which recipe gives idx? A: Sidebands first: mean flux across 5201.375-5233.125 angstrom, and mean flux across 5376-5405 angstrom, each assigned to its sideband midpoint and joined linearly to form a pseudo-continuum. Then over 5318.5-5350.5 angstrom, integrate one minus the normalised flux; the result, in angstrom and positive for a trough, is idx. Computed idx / 2.0 angstrom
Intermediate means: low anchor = 7.13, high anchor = 7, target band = 6.59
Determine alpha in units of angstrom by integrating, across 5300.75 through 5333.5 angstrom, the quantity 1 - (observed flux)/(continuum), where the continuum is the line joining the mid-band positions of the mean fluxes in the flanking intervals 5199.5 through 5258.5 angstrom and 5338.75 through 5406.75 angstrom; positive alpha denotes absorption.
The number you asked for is 1.7 angstrom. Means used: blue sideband 6.87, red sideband 6.88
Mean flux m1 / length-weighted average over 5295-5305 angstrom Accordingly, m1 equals 6.55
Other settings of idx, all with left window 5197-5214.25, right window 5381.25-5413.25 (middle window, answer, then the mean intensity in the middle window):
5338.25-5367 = 1.1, 6.7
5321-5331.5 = 0.8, 6.43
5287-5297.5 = 0.8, 6.47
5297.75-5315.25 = 0.8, 6.65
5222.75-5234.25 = -0.3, 7.17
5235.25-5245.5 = 0.1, 6.93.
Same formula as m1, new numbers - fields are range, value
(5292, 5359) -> 6.53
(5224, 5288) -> 6.78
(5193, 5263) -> 6.86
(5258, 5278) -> 6.95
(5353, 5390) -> 6.9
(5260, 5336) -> 6.61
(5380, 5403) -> 7.01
